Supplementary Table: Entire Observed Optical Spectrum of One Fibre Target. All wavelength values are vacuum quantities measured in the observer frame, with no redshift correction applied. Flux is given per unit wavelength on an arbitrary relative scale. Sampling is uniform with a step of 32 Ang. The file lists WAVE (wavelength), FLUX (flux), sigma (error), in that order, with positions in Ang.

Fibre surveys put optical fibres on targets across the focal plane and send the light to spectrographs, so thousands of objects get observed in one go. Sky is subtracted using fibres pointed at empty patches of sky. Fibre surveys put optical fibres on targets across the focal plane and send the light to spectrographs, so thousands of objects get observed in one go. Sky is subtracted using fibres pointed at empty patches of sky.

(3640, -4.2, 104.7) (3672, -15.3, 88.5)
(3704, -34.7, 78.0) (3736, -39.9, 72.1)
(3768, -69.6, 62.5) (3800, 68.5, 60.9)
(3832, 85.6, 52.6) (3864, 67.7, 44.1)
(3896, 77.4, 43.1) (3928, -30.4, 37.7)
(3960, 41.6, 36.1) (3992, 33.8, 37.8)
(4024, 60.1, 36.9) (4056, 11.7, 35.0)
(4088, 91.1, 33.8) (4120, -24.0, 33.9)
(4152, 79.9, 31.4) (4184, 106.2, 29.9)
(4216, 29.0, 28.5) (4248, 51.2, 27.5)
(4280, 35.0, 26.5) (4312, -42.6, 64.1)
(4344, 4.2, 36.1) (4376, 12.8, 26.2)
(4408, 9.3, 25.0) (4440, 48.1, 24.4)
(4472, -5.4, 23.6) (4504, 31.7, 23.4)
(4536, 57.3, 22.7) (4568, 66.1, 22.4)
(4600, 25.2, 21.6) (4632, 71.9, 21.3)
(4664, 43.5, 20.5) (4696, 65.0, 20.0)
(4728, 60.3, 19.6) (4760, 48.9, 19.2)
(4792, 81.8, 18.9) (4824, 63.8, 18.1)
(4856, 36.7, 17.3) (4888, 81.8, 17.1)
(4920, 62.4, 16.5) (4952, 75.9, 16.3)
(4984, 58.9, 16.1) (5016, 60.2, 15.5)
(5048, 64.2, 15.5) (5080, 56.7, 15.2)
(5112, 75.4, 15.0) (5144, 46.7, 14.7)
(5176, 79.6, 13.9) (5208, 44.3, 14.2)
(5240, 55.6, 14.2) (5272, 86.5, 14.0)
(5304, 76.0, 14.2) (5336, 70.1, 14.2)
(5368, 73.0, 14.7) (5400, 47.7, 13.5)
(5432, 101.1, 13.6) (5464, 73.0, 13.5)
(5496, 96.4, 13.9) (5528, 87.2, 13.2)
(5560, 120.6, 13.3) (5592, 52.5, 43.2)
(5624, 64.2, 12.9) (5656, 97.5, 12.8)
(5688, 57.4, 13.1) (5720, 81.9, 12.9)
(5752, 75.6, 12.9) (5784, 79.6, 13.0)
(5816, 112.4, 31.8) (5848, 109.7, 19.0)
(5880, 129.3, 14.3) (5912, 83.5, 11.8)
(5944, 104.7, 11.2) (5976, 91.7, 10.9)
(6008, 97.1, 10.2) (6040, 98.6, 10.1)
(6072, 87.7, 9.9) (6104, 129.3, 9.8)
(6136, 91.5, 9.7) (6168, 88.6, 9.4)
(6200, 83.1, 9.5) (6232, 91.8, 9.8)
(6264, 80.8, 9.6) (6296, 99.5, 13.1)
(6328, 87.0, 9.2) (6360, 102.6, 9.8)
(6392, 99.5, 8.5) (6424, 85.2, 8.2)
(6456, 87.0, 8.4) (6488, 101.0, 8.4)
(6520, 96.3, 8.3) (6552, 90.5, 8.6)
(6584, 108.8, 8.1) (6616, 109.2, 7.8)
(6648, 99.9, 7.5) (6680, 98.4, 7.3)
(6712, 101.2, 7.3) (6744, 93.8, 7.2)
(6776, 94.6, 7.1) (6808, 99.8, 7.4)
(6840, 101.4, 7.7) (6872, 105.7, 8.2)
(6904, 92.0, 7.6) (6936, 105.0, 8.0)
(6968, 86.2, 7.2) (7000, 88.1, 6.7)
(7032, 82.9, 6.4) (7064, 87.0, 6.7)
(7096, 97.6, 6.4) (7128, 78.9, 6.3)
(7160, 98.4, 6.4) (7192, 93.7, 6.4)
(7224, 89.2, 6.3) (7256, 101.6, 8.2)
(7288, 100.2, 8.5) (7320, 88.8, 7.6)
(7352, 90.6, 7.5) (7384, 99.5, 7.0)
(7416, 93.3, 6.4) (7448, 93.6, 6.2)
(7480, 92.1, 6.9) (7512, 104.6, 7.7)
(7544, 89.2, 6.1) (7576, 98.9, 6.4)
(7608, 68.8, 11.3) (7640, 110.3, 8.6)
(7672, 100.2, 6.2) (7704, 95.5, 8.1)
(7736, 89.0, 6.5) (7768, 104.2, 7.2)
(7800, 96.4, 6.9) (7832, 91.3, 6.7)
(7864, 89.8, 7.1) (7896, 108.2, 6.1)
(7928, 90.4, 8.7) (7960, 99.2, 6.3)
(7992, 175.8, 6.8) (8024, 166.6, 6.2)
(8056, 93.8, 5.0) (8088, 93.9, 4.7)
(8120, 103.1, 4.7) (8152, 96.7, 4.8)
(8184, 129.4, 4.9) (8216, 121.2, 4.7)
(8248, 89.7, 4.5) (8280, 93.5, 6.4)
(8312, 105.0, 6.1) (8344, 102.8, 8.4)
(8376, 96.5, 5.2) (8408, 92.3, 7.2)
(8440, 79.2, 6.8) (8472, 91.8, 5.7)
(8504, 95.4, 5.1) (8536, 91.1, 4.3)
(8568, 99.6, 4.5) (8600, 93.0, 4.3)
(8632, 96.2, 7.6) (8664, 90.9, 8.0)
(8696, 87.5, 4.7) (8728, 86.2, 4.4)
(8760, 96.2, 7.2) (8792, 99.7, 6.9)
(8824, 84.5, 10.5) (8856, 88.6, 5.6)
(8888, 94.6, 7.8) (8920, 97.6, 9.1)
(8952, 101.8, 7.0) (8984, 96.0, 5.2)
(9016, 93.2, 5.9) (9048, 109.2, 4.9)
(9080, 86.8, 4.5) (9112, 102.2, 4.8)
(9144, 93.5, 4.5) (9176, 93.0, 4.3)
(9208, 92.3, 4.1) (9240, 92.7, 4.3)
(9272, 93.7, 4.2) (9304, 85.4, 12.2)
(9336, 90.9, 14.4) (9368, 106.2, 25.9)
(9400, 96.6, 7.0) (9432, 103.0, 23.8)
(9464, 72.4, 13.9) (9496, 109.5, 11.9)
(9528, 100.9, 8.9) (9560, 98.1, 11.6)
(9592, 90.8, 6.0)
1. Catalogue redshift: 0.22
